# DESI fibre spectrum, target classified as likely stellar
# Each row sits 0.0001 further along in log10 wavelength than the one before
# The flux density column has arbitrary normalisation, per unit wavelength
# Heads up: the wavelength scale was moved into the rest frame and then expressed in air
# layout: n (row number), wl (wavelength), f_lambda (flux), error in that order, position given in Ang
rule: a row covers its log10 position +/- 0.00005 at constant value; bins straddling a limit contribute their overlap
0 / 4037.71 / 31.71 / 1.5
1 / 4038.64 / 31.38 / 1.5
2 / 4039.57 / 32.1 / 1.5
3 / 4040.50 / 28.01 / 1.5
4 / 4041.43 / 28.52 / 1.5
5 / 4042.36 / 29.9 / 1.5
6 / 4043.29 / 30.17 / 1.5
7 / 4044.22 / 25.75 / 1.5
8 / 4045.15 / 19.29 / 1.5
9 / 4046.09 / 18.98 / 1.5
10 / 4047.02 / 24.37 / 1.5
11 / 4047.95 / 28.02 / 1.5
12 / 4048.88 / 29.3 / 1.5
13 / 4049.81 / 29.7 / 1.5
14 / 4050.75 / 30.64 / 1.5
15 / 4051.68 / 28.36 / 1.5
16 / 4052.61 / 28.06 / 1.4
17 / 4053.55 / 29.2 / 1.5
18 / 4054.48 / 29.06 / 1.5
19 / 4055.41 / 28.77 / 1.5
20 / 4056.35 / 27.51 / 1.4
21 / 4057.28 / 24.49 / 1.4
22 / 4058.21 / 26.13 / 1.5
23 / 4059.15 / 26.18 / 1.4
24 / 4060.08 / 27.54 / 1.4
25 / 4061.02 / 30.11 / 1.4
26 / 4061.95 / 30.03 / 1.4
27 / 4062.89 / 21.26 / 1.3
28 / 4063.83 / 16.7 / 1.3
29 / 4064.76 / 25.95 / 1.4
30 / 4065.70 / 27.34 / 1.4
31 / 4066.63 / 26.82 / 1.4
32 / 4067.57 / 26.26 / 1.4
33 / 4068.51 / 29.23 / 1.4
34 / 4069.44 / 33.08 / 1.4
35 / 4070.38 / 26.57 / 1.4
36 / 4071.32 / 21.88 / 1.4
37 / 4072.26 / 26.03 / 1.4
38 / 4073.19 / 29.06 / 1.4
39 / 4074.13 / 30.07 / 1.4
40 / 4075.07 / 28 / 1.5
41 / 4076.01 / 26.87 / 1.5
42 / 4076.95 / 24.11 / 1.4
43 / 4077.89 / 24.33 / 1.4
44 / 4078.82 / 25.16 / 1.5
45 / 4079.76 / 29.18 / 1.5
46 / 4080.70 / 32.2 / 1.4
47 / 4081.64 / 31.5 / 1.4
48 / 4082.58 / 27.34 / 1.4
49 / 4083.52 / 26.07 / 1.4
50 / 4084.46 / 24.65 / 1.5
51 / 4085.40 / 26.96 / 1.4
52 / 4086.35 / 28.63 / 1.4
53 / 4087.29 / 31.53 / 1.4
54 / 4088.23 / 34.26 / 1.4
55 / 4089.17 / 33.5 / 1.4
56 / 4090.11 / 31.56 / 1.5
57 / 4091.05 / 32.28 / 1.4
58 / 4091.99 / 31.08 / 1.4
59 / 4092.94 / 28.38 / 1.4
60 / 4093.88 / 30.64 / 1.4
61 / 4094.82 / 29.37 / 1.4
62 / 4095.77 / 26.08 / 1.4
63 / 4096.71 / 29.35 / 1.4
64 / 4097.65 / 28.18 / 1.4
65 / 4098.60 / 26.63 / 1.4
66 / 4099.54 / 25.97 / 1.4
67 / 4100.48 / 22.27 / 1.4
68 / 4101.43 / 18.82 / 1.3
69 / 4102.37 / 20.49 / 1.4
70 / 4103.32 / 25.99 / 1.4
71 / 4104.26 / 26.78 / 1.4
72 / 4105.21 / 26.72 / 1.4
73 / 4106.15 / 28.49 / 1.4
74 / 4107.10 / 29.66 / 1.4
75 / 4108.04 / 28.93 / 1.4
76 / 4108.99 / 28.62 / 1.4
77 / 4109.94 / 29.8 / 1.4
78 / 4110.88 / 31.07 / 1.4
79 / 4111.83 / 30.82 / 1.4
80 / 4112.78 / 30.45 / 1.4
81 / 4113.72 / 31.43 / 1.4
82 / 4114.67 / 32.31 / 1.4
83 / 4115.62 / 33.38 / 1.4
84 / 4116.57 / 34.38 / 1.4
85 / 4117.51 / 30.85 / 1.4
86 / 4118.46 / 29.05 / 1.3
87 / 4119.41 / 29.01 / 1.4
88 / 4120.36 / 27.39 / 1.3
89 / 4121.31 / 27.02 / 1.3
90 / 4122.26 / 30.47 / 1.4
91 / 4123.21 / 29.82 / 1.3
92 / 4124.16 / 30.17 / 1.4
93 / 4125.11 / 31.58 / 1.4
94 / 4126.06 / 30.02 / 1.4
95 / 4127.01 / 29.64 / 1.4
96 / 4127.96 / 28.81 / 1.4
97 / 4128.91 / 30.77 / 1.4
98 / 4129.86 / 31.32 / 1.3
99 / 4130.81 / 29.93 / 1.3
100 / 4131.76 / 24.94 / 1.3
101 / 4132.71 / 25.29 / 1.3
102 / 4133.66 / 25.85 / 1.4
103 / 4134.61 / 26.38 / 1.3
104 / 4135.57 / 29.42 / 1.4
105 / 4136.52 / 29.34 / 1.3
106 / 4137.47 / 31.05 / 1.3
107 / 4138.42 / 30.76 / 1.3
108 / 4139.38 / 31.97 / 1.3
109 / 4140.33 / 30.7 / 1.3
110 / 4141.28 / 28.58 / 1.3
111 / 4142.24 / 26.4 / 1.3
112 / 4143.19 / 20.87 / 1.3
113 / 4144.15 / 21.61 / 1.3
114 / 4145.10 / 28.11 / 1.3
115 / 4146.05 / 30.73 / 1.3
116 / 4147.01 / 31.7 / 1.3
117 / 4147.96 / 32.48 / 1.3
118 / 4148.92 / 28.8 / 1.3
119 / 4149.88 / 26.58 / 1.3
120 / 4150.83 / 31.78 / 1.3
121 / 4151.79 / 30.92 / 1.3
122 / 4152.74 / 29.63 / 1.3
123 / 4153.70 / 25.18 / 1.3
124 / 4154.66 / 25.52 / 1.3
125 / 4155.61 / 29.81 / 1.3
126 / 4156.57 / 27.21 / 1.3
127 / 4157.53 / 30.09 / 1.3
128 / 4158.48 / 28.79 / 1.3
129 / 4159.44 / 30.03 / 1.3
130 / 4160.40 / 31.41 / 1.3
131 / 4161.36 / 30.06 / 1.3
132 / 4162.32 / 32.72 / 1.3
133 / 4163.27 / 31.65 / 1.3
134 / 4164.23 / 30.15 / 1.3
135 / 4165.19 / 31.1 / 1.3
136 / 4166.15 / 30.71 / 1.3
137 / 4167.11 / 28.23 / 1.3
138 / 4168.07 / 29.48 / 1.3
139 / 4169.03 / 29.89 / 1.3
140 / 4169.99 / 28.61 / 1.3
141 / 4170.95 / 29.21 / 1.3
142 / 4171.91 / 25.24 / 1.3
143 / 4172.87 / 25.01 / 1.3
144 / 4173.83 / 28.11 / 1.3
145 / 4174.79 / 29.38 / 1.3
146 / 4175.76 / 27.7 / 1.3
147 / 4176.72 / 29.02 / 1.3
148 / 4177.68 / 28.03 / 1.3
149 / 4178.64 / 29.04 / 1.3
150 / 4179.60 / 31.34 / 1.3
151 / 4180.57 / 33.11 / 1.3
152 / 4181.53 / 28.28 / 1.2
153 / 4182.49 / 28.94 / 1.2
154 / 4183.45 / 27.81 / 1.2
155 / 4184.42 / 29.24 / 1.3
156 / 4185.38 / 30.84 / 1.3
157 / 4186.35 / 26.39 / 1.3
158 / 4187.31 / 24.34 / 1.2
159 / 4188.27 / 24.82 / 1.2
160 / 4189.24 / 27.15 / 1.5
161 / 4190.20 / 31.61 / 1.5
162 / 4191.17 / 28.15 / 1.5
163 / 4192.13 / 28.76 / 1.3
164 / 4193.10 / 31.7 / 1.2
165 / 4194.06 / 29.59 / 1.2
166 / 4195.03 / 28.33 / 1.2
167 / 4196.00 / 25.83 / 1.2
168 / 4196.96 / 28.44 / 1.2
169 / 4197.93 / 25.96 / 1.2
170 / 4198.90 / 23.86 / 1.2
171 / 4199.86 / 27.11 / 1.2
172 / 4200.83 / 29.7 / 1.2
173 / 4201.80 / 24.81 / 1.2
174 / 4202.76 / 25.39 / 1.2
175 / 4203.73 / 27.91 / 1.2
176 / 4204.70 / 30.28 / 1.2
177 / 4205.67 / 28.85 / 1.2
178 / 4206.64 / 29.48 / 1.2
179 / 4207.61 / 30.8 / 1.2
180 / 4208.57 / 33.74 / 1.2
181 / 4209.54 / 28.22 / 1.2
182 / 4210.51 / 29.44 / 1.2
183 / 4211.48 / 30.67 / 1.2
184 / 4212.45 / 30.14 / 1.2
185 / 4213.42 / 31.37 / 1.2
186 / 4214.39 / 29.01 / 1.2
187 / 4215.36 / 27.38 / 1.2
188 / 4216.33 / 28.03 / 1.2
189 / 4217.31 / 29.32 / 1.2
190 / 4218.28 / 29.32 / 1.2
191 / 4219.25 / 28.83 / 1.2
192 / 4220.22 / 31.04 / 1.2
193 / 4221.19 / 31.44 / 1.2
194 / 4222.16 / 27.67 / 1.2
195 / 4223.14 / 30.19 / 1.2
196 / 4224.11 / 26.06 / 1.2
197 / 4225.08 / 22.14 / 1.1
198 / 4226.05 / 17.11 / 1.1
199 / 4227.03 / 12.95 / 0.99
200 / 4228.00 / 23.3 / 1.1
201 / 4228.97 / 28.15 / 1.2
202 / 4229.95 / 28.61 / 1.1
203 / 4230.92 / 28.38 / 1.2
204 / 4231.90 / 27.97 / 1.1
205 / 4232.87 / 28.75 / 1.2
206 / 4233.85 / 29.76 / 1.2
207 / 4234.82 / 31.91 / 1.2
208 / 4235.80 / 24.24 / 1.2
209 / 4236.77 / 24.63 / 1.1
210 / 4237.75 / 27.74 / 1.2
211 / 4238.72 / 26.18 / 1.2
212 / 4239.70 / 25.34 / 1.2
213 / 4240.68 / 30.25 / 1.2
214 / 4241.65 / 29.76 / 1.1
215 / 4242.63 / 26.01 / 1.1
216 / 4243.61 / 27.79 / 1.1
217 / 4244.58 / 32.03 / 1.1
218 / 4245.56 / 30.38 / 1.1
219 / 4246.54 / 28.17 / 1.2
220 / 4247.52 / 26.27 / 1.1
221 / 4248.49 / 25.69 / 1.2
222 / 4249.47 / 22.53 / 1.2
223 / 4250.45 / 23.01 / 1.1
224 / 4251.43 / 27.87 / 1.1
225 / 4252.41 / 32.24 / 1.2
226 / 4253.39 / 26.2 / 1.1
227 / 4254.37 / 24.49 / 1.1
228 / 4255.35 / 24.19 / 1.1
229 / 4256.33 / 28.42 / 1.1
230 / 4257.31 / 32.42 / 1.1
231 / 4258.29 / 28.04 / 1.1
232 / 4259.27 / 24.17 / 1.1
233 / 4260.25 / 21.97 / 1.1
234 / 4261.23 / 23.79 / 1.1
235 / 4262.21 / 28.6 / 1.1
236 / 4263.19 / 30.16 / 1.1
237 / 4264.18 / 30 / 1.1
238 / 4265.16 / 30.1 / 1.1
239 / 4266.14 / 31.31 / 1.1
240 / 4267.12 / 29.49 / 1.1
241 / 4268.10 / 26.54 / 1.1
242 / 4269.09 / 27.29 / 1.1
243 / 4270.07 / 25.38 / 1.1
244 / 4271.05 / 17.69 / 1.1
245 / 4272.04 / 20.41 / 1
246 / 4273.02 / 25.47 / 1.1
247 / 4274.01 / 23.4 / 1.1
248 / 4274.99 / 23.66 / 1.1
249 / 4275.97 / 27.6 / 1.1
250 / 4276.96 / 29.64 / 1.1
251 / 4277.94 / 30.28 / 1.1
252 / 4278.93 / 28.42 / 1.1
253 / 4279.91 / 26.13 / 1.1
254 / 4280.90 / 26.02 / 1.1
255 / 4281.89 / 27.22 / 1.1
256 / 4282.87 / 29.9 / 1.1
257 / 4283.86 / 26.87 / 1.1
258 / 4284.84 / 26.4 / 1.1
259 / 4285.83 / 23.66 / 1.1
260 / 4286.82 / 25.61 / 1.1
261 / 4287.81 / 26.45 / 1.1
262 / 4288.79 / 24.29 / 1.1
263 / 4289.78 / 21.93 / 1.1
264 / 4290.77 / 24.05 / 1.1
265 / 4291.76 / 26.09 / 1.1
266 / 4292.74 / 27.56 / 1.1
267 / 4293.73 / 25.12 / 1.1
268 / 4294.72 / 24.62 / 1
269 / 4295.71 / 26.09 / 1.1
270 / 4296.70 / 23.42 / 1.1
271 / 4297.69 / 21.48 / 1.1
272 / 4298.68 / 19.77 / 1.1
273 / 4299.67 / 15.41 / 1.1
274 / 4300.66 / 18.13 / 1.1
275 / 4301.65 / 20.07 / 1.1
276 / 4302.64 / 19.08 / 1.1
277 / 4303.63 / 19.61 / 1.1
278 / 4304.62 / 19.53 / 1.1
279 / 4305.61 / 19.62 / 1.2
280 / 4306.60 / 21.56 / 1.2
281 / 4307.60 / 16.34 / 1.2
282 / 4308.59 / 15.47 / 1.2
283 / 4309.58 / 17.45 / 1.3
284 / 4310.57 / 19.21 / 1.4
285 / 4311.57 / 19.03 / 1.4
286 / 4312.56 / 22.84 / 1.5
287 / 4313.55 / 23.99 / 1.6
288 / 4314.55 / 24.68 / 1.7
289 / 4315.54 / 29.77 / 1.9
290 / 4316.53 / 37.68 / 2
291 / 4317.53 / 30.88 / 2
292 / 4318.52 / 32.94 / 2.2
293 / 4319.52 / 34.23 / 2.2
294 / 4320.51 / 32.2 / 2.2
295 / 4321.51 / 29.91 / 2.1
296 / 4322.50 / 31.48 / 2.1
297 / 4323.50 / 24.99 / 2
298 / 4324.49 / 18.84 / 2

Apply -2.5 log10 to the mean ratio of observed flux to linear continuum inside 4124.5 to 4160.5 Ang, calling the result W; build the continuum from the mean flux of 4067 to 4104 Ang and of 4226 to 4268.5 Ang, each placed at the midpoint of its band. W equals -0.05 mag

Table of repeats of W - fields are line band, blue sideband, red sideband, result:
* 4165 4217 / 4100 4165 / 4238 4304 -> -0.040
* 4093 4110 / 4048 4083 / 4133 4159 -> 0.044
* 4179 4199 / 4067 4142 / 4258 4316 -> -0.071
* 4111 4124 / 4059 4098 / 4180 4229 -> -0.093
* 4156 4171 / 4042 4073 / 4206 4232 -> -0.096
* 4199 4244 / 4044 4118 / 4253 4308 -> -0.081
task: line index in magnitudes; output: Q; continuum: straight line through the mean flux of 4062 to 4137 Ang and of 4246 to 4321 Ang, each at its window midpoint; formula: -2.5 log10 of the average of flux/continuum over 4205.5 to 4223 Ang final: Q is -0.13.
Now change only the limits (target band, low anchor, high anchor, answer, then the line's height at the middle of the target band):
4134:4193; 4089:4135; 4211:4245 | -0.02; 28.2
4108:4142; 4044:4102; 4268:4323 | -0.12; 26.7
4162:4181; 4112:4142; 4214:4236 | -0.03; 28.5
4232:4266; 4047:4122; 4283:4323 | -0.10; 25.1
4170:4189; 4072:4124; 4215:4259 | -0.02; 27.8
